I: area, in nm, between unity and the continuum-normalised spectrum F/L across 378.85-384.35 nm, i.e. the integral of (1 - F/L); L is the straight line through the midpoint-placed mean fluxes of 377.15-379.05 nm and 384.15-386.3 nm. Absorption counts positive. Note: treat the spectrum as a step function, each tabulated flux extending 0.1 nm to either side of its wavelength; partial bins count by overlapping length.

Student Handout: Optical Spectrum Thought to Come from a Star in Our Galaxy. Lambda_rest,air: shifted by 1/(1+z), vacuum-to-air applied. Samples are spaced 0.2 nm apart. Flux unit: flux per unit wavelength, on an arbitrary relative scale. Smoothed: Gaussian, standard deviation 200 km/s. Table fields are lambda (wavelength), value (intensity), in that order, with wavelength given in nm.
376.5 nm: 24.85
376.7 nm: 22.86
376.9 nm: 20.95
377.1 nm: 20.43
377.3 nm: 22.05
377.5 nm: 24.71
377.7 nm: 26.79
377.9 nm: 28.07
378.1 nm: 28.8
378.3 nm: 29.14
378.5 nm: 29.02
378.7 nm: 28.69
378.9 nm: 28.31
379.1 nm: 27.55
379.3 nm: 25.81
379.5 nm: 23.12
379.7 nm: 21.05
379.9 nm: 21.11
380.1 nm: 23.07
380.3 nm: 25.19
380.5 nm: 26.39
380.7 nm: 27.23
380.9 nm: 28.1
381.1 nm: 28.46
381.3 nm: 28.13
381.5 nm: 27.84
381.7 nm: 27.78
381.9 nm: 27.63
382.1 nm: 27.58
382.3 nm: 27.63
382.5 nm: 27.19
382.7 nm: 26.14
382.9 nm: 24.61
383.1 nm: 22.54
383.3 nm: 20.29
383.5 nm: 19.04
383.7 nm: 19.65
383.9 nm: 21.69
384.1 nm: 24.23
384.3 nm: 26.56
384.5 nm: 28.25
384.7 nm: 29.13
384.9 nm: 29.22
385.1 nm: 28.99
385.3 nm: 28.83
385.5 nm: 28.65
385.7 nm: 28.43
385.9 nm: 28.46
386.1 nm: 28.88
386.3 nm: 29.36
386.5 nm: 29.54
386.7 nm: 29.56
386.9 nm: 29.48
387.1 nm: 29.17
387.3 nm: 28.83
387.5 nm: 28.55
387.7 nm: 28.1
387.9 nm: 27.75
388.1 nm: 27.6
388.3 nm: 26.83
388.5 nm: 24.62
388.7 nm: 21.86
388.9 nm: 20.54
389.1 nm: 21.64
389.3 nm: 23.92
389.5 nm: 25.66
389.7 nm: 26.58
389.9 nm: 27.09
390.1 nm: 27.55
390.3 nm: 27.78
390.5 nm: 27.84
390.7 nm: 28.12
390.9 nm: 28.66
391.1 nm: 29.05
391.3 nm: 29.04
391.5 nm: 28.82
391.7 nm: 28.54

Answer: 0.53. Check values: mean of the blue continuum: 27.1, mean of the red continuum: 28.5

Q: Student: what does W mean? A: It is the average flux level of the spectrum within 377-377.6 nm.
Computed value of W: 22.4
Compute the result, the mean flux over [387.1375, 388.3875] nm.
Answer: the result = 28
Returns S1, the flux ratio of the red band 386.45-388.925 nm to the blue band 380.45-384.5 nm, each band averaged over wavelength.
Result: 1.07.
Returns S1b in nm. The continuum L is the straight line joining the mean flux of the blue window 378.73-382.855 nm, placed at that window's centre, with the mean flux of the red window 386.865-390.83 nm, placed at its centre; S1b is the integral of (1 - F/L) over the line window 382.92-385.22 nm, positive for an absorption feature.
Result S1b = 0.16 nm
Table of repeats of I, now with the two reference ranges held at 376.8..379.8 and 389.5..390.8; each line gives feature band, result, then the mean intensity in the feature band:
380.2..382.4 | -0.12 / 27.5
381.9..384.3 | 0.21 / 24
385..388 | -0.23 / 28.8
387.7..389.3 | 0.15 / 24.6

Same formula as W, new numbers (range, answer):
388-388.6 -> 26.4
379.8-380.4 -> 23.1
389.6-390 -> 26.8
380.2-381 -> 26.7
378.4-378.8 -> 28.9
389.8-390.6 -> 27.6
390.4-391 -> 28.2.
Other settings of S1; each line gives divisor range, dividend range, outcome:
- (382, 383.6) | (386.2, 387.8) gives 1.19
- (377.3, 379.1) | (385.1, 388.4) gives 1.04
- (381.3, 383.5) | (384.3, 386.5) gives 1.12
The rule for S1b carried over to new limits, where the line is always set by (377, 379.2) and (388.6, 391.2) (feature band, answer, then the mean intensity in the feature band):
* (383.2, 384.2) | 0.202 nm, 21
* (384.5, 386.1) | -0.159 nm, 28.8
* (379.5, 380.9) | 0.121 nm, 24.2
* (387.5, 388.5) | -0.053 nm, 27.4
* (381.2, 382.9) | -0.058 nm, 27.3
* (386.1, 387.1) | -0.126 nm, 29.4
